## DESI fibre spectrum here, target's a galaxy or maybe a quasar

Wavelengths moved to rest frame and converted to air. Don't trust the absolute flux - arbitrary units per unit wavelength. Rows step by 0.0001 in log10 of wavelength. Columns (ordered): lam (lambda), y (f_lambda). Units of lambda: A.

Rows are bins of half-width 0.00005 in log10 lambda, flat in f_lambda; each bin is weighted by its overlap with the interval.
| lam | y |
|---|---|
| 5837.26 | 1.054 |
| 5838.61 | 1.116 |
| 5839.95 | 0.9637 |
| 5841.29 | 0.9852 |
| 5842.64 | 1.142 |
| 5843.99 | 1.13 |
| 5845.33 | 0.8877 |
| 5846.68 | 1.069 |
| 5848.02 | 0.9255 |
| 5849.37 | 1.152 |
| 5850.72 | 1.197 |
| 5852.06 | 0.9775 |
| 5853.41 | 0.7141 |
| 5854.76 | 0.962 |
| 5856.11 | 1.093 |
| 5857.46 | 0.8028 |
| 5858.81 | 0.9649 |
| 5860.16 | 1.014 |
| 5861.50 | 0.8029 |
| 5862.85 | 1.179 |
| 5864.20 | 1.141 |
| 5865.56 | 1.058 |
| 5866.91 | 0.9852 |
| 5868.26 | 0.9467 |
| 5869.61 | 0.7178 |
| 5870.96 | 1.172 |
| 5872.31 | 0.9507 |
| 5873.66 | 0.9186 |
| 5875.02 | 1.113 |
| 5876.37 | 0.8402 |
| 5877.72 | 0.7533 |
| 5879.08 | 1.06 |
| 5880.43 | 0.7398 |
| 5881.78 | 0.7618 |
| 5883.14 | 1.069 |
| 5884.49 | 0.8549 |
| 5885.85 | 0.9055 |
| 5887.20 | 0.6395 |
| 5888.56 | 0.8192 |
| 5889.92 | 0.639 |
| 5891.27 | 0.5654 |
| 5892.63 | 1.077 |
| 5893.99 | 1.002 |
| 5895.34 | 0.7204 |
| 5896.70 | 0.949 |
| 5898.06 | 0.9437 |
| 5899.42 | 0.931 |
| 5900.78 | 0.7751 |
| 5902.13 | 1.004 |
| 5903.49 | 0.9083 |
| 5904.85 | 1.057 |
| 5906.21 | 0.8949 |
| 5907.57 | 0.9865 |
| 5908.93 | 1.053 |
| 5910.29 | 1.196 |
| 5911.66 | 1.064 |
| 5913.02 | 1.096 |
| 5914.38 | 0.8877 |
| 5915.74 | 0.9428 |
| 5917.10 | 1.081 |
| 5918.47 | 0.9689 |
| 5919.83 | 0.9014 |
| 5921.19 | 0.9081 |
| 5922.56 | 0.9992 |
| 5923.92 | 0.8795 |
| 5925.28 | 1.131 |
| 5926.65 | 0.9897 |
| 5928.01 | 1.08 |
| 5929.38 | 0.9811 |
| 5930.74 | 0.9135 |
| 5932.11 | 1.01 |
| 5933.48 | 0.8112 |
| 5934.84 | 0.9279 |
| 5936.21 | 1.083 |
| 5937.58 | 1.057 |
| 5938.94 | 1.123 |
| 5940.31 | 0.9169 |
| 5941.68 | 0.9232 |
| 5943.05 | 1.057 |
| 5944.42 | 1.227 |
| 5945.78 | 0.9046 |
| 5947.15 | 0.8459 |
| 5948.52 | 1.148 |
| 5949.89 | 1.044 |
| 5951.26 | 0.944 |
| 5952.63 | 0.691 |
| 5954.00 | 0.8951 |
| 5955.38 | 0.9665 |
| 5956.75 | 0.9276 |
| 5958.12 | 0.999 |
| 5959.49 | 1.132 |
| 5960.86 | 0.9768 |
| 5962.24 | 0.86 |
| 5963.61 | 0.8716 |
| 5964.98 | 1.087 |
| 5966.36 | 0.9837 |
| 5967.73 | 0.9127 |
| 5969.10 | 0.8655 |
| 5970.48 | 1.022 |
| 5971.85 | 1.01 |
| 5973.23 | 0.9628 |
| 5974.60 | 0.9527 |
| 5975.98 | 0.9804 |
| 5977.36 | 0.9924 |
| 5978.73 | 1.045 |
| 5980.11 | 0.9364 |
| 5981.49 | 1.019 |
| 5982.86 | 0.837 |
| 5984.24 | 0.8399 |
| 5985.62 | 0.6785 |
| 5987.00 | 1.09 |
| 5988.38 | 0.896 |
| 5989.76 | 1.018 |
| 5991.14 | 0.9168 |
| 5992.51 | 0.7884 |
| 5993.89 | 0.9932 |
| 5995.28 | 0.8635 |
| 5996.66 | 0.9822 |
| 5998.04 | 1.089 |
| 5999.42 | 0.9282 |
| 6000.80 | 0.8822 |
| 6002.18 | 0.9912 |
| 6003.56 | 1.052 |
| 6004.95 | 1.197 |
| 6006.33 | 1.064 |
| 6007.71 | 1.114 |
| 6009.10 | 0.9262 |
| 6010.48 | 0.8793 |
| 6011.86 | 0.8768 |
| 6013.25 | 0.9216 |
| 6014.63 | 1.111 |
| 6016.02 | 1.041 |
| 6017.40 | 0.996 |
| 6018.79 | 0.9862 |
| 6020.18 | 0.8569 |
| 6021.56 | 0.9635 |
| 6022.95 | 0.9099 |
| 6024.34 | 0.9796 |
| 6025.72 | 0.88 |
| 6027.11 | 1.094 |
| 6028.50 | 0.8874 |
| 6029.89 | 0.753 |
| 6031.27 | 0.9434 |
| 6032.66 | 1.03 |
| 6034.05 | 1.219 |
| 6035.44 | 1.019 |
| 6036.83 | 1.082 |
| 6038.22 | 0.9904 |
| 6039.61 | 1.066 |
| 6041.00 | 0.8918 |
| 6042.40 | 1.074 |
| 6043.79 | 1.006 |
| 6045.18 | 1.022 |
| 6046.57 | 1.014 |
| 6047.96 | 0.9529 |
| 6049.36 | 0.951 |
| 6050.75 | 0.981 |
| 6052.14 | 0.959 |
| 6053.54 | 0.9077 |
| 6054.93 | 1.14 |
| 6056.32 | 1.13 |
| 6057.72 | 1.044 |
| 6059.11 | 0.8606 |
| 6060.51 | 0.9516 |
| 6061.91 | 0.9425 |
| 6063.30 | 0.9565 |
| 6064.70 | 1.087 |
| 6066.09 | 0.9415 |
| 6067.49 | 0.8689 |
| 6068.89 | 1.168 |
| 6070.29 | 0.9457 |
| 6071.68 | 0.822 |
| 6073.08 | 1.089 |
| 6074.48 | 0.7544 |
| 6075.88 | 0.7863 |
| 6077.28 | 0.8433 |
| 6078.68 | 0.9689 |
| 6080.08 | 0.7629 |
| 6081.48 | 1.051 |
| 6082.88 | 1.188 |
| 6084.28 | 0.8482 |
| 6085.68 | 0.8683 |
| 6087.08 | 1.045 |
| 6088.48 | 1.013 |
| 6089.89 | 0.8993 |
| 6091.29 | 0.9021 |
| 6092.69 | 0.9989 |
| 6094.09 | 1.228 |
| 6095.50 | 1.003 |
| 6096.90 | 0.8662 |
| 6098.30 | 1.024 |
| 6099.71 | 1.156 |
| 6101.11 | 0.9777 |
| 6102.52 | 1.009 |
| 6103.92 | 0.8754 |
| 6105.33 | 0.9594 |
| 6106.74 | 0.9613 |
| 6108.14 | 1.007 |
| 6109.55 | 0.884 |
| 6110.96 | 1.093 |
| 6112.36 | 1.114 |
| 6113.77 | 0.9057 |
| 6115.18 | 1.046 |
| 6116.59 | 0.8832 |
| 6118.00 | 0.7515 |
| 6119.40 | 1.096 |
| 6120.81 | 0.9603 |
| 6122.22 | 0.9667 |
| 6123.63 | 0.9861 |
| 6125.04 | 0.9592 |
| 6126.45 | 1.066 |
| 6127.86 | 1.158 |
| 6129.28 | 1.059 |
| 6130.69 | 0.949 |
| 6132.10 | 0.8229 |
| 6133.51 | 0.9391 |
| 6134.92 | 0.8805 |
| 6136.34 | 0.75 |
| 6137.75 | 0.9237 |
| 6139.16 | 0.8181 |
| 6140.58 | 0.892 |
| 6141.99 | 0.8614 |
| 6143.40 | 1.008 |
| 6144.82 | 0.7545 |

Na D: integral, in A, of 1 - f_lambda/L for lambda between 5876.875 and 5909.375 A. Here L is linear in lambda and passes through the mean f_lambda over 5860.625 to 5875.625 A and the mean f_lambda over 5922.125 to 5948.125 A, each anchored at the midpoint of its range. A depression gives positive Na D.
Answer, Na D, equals 3.87 A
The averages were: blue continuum 0.998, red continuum 0.995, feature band 0.878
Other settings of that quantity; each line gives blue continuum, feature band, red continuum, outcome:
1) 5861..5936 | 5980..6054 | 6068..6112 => -0.9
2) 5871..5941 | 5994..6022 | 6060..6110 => -1.0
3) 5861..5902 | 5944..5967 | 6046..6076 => -0.9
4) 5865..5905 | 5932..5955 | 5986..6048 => -1.1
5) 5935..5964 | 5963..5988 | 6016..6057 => 0.9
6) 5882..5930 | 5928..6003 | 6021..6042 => -0.1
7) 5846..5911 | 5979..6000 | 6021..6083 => 0.7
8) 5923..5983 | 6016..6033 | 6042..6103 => 0.6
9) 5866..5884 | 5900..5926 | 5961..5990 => -1.5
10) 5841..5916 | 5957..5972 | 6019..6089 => -0.2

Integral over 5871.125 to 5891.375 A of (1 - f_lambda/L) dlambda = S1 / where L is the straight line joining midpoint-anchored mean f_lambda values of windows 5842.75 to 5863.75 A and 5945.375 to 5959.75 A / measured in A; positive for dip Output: 2.6 A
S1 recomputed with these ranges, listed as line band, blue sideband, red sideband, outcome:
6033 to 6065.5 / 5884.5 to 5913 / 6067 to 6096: -2.2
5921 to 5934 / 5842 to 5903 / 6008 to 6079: -0.4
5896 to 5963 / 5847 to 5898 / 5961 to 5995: -3.3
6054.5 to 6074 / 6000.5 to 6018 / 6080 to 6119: 0.0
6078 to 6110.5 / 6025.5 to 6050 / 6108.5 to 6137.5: -0.2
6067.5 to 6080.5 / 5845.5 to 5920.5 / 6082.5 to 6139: 0.8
